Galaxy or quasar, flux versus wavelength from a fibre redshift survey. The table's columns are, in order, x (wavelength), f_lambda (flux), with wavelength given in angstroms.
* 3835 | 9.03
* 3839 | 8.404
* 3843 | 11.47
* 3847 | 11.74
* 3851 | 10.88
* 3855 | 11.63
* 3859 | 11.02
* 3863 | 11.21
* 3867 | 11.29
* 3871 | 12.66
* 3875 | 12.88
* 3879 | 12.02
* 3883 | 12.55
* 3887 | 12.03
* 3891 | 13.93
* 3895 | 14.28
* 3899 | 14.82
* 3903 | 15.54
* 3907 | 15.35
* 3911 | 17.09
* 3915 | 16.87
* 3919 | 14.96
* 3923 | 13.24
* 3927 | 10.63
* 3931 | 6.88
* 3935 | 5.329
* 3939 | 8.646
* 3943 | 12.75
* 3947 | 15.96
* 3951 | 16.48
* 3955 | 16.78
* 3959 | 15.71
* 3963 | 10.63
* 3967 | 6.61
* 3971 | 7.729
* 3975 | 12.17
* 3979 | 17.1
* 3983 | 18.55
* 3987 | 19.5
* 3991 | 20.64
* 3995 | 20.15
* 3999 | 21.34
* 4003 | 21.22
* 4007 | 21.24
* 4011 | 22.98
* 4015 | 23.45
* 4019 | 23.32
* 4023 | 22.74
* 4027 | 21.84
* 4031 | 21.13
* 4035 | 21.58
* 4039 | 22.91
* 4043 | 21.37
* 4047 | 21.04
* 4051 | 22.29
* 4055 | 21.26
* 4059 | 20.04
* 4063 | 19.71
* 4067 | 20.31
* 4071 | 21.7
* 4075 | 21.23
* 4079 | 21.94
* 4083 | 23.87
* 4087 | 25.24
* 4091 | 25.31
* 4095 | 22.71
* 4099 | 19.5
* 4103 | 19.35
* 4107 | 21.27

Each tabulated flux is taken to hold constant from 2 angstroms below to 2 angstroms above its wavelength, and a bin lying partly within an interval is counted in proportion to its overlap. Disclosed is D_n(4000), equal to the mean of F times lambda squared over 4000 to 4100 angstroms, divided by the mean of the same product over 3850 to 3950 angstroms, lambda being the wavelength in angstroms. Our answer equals 1.9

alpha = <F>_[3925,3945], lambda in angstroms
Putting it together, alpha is 8.85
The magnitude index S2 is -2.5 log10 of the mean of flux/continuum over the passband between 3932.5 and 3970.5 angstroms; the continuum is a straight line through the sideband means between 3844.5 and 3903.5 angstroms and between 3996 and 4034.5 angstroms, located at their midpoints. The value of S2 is 0.44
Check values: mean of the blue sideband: 12.5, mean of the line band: 11.9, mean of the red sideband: 22.1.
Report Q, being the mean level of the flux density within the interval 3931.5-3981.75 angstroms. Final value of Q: 12.1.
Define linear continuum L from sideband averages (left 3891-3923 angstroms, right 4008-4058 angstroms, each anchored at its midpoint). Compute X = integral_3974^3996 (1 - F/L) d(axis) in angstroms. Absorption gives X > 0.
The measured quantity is 1.5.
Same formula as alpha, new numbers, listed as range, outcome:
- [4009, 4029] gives 22.9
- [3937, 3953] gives 13.5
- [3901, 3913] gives 16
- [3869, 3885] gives 12.5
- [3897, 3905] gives 15.2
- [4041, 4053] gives 21.6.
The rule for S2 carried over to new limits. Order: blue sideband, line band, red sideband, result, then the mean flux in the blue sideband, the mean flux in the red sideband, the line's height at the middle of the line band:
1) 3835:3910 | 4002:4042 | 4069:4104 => -0.150 mag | 12.4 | 22.4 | 19.4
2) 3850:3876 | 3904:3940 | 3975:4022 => 0.235 mag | 11.6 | 20.5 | 15.5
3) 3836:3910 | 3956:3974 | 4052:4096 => 0.495 mag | 12.4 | 22.1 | 16.9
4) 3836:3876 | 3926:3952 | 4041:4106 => 0.383 mag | 11.2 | 21.7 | 15.2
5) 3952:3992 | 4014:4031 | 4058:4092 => -0.236 mag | 14.4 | 22.1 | 18.2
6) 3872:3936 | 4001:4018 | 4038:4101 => -0.189 mag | 13.1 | 21.9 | 18.7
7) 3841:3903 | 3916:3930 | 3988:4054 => 0.212 mag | 12.4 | 21.8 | 15.6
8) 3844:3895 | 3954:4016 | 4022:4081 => 0.062 mag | 12.1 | 21.4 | 18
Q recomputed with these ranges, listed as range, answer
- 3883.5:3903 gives 13.9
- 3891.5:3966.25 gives 13.3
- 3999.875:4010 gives 21.4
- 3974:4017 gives 20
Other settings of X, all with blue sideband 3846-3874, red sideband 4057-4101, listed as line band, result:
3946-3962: 0.1 angstroms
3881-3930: -1.6 angstroms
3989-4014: -4.2 angstroms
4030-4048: -1.4 angstroms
